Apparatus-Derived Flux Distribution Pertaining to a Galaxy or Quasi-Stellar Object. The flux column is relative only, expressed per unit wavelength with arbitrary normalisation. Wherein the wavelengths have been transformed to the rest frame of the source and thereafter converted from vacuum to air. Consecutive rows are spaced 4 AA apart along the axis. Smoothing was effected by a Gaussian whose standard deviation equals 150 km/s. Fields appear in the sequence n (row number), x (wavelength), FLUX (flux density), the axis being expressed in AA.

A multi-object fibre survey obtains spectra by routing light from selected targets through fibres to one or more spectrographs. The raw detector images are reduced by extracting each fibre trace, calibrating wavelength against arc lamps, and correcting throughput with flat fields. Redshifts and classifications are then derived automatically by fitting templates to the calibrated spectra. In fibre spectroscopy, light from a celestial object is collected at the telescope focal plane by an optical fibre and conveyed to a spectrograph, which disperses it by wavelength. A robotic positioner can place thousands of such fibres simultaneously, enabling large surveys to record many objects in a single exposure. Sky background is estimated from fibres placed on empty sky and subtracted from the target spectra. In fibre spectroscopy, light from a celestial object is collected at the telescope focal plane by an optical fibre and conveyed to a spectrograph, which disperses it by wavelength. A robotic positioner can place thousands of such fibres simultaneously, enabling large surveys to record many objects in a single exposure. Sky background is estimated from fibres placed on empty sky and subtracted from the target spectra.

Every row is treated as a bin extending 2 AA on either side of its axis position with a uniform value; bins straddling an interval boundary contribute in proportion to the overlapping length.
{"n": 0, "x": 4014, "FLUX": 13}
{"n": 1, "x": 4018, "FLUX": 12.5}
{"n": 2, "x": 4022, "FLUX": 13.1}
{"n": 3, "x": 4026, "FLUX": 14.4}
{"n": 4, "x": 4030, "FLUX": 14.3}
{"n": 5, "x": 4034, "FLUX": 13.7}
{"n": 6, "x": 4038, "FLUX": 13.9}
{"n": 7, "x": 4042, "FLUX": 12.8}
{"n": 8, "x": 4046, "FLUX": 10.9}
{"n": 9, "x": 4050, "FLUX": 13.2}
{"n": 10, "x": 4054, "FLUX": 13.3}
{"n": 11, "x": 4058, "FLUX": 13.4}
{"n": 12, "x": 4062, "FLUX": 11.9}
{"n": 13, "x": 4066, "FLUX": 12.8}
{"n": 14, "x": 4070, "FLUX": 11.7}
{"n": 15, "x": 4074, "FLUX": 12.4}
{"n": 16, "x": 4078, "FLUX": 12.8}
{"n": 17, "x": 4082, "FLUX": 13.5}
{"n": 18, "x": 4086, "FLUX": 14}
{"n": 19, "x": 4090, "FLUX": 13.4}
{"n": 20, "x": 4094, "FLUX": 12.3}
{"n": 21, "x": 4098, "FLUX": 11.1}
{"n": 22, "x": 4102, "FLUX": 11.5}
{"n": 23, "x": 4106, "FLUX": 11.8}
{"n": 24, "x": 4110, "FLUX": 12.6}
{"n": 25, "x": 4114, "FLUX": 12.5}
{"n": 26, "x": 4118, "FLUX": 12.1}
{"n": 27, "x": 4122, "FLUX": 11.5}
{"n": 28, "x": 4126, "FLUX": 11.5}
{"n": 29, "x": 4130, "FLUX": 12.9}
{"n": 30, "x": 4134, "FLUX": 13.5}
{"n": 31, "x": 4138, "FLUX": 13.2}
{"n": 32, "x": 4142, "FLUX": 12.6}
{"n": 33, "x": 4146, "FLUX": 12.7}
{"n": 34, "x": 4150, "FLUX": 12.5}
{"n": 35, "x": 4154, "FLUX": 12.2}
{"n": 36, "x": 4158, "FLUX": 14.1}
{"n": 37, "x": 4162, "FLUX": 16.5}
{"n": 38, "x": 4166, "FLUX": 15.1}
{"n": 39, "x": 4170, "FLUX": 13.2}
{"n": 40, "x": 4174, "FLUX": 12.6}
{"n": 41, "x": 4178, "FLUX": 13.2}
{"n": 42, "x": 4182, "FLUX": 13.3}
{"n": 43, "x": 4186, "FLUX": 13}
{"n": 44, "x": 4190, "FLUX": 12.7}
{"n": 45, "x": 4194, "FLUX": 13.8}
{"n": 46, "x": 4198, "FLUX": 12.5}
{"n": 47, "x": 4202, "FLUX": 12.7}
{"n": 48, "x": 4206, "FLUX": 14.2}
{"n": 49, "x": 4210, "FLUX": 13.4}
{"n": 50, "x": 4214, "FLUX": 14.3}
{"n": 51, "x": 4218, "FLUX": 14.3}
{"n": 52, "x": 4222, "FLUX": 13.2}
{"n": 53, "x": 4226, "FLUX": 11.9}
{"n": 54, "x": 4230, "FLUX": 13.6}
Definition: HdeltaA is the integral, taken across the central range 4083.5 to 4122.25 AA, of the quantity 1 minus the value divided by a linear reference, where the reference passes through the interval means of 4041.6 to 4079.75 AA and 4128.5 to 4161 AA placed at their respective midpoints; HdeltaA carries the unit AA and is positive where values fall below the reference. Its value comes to 1.4 AA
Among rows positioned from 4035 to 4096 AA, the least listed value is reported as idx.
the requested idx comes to 10.9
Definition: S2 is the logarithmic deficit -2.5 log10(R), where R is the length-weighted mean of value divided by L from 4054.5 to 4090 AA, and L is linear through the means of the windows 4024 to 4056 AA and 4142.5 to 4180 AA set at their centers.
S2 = 0.042 mag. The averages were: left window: 13.3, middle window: 12.9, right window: 13.5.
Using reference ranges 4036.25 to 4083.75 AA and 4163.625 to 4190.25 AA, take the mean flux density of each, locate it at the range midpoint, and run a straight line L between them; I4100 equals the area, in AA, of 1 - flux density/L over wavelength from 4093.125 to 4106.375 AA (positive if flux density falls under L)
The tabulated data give 1.36 AA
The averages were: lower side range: 12.7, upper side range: 13.4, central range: 11.6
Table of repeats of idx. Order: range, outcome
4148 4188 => 12.2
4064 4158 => 11.1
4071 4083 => 12.4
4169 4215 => 12.5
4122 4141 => 11.5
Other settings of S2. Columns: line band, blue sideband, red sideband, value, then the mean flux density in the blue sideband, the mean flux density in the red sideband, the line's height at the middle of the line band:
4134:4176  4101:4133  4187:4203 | -0.080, 12.1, 12.9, 12.5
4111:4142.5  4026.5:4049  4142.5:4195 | 0.074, 13.2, 13.4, 13.4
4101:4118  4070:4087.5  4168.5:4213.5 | 0.078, 13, 13.2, 13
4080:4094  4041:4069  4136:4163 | -0.052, 12.6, 13.3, 12.8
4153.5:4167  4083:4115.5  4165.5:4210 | -0.133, 12.4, 13.2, 13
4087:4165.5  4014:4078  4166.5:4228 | 0.033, 12.9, 13.3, 13.1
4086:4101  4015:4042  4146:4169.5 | 0.107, 13.6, 13.9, 13.7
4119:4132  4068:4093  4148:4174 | 0.125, 12.9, 13.8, 13.4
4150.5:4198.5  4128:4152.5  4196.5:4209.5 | -0.038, 12.9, 13.2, 13.1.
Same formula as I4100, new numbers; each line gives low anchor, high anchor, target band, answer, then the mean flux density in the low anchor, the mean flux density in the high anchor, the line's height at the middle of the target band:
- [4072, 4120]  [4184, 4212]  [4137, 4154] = 0.2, 12.5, 13.2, 12.8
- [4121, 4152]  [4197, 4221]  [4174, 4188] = 0.1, 12.6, 13.6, 13.2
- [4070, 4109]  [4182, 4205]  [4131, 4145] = -0.3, 12.5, 13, 12.7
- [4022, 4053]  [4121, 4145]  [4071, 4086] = 0.0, 13.3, 12.6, 13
